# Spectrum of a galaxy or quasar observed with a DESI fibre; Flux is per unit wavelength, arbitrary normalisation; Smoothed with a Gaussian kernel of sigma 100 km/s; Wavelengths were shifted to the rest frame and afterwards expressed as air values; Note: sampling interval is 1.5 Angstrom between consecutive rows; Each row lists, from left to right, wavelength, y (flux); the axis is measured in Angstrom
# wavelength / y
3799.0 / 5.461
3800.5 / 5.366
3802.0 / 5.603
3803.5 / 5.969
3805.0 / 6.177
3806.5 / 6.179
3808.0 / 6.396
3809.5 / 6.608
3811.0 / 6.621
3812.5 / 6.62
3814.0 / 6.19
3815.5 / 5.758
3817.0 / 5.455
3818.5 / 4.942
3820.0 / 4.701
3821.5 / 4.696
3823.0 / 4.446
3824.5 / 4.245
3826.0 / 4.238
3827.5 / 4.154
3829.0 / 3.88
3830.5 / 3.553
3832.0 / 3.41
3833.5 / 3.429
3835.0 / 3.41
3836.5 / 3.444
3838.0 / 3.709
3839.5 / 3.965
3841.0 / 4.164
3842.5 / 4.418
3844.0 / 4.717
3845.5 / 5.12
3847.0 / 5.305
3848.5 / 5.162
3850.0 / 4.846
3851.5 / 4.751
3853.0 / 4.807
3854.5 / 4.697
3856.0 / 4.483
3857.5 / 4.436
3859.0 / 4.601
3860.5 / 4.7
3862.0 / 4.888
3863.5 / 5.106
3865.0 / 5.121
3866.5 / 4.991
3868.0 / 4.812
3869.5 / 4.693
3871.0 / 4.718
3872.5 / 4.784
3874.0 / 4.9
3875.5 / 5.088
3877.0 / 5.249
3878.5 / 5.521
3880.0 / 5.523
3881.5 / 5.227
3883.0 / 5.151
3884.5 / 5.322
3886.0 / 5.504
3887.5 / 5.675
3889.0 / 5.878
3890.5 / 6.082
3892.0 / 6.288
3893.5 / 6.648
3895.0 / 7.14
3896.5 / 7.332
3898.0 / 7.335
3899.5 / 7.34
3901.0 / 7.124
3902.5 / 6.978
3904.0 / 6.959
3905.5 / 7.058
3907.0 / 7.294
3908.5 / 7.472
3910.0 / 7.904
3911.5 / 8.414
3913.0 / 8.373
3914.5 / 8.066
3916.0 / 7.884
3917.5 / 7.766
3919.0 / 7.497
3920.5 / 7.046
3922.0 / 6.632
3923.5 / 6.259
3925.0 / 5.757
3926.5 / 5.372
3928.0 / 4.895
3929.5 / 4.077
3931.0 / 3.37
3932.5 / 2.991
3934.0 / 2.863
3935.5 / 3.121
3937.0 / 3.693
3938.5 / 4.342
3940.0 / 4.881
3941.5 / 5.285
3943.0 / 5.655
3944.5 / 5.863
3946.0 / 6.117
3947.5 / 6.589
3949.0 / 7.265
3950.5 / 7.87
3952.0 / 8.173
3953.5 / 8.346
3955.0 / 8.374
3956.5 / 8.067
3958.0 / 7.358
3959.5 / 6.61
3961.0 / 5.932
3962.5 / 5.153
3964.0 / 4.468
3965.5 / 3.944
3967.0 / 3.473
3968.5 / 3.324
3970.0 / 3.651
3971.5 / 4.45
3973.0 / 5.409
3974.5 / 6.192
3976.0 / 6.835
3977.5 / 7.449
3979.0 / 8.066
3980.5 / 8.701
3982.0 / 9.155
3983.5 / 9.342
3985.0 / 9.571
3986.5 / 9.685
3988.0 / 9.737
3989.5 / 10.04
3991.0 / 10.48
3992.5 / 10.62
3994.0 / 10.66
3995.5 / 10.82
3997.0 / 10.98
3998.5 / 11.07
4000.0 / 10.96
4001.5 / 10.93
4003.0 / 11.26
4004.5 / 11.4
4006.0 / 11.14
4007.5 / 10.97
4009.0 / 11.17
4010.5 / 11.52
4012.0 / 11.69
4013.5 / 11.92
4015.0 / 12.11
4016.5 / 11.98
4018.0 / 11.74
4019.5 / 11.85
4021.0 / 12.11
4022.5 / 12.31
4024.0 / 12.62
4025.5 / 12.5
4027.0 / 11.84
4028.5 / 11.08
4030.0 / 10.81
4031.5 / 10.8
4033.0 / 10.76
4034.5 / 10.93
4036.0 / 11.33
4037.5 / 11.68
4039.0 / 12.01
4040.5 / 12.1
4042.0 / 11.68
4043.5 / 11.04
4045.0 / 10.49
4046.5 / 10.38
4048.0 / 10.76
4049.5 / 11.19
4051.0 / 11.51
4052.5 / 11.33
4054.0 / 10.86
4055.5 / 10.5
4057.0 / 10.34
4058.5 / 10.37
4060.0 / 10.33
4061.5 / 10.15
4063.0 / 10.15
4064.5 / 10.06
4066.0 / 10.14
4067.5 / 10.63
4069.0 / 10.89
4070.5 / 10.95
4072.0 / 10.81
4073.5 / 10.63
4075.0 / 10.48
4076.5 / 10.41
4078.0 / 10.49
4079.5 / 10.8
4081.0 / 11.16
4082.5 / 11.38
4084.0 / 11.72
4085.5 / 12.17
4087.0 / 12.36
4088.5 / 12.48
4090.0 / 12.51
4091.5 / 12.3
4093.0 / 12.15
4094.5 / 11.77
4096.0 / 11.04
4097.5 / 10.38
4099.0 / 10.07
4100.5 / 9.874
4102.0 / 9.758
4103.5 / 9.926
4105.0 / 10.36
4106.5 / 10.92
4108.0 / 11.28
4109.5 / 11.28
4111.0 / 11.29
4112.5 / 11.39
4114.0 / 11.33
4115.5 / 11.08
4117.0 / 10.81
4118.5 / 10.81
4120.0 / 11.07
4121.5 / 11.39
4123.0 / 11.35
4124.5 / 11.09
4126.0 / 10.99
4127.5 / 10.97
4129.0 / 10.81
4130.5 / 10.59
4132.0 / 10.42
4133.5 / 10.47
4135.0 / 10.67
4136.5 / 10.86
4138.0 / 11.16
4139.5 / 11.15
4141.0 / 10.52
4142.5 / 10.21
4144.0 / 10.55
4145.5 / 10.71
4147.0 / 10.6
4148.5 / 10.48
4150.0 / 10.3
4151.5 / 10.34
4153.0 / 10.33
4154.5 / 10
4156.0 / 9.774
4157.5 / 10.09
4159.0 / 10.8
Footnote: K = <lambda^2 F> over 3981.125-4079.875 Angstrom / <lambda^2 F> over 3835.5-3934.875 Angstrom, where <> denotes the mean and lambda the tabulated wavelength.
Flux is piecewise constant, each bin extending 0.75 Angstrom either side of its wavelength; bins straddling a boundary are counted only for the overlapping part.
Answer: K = 2.09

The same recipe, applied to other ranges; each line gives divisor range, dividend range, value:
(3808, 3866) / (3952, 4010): 1.90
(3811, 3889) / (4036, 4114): 2.57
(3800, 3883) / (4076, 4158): 2.55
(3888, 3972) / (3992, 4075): 1.91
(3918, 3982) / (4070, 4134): 2.06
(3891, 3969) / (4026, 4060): 1.88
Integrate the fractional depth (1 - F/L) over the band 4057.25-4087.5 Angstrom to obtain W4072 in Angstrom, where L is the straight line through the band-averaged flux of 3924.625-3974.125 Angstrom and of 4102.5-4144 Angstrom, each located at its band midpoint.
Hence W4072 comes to -4.9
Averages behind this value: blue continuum 5.36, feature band 10.8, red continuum 10.9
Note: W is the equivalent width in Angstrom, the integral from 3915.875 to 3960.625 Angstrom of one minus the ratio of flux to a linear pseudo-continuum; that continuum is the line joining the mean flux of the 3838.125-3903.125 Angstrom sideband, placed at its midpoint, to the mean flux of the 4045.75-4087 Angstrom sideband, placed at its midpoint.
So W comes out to 7.8 Angstrom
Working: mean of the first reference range 5.34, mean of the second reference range 10.8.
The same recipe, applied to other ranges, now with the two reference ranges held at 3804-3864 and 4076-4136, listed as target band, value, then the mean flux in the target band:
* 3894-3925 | -3.8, 7.35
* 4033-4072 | -4.1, 10.9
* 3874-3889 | 1.4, 5.36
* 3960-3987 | 5.8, 6.35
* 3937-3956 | 2.5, 6.47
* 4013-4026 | -4.3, 12.1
